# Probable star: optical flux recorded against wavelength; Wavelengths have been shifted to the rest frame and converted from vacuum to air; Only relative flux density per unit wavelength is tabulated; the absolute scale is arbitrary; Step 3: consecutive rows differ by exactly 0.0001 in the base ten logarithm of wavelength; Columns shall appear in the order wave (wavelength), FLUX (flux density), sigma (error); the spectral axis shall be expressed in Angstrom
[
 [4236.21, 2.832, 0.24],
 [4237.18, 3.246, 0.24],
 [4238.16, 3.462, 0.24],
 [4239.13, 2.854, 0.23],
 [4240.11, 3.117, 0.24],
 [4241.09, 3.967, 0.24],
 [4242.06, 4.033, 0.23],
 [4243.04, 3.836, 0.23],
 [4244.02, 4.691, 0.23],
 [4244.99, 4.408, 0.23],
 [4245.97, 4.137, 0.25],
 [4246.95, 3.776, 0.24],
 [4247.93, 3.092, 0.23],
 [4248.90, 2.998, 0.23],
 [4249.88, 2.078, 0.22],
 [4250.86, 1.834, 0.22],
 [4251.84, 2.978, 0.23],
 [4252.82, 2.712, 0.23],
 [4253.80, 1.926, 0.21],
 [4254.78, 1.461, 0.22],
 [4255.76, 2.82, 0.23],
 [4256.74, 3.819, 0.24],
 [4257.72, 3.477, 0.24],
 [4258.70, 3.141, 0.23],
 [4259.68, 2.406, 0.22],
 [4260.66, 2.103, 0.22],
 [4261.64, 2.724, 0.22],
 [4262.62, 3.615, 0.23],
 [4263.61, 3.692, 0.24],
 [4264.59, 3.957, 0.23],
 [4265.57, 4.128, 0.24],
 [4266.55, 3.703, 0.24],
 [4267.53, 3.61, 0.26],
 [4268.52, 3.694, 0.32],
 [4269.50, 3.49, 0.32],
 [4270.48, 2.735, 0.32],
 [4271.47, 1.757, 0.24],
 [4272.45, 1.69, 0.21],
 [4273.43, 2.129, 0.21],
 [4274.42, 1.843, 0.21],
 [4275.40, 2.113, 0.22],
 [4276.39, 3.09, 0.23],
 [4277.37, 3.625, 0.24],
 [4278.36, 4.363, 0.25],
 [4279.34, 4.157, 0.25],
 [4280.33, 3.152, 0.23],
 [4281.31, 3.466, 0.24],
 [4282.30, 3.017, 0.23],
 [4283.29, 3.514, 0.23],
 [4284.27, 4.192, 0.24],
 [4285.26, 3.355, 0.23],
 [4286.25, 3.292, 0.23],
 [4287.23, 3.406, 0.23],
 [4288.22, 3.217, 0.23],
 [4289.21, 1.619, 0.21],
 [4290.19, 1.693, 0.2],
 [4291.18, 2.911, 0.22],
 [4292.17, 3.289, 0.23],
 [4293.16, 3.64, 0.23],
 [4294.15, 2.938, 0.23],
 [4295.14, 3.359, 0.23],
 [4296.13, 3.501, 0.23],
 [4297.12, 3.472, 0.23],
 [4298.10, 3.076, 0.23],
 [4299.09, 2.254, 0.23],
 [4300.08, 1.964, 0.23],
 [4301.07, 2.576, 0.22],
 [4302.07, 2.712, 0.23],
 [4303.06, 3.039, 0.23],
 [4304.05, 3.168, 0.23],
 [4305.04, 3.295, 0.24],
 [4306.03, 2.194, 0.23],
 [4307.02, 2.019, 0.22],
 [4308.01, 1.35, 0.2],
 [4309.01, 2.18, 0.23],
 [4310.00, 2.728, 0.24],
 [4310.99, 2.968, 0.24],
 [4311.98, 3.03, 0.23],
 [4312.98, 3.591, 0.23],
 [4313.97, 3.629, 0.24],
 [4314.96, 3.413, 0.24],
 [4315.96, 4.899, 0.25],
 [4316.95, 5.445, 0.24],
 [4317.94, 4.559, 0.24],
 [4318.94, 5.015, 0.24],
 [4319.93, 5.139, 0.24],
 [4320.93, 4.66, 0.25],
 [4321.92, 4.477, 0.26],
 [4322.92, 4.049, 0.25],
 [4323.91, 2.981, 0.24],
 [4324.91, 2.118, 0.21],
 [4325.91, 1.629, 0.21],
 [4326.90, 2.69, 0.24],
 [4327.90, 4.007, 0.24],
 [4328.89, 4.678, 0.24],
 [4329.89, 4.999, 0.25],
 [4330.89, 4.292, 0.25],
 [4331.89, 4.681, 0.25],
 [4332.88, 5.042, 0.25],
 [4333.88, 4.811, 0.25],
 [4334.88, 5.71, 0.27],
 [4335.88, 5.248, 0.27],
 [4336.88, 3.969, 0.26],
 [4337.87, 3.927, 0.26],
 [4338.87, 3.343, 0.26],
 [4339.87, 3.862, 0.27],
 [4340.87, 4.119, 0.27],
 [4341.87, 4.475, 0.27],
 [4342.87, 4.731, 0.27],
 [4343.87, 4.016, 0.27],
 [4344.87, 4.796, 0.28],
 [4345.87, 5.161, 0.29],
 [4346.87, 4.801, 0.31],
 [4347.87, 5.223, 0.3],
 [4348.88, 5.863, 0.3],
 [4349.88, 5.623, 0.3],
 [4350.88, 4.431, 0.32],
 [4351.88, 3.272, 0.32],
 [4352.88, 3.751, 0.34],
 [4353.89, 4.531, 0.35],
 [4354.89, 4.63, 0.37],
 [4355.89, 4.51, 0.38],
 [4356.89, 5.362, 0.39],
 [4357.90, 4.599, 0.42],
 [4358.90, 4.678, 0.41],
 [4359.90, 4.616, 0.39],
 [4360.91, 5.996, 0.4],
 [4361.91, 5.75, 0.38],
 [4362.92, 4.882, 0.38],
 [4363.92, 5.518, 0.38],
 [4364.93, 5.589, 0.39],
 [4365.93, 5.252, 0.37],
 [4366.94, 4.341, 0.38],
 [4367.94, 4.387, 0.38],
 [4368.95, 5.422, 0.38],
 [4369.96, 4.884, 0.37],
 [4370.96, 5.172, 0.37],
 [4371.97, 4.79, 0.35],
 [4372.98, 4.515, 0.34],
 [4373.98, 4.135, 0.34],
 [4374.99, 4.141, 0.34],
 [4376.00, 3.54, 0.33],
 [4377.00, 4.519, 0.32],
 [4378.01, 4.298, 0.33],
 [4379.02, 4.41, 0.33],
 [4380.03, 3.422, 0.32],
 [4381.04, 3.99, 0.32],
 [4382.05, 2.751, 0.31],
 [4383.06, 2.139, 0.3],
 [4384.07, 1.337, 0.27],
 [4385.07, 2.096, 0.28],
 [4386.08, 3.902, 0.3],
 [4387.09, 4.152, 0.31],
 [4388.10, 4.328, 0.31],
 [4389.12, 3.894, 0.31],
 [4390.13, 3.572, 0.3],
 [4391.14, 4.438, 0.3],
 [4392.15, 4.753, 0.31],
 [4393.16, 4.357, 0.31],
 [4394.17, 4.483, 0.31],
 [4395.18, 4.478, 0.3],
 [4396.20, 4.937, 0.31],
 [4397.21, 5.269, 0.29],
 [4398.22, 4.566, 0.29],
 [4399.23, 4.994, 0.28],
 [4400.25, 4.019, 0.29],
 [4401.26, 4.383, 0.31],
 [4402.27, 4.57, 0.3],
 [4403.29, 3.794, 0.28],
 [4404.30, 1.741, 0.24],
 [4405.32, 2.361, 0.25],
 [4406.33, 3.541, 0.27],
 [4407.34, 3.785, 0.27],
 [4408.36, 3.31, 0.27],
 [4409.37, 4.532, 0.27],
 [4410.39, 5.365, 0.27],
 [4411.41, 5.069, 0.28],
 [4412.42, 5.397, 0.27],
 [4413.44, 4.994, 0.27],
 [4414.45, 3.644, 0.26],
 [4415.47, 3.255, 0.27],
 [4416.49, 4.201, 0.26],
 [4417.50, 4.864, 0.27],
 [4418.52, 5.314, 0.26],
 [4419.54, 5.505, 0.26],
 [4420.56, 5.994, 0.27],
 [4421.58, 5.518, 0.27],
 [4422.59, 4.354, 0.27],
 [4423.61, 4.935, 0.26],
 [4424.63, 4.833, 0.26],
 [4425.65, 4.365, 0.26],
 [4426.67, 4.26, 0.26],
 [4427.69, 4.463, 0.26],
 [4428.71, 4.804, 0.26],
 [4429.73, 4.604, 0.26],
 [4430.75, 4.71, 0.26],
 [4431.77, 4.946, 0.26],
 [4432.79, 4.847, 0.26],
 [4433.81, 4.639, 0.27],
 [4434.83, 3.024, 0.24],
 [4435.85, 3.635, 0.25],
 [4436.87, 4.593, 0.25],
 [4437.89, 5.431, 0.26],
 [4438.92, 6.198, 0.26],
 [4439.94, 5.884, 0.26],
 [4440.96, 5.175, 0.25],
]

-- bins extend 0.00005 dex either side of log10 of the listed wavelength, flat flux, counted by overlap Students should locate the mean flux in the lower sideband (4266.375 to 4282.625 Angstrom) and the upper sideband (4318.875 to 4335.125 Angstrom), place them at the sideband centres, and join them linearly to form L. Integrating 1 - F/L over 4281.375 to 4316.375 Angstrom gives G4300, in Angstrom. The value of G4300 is 5.3 Angstrom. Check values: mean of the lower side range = 3.02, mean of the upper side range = 4.13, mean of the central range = 2.99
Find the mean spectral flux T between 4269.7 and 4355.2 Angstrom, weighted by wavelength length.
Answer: 3.6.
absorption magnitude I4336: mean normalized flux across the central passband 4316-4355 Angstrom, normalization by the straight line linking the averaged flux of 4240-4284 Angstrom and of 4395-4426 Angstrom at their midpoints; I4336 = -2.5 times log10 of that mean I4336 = -0.16 mag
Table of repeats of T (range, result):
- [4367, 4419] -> 4.12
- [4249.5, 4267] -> 2.92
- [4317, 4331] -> 3.99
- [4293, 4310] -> 2.73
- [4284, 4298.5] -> 3.12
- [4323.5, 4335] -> 3.92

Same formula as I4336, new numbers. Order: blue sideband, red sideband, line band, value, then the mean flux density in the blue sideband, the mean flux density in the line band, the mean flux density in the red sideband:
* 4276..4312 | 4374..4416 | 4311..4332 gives -0.21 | 2.99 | 3.96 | 3.97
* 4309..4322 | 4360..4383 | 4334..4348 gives -0.06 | 4.04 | 4.52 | 4.57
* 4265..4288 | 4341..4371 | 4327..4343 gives -0.01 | 3.2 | 4.44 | 4.86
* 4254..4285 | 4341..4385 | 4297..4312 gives 0.36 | 3.11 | 2.59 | 4.49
